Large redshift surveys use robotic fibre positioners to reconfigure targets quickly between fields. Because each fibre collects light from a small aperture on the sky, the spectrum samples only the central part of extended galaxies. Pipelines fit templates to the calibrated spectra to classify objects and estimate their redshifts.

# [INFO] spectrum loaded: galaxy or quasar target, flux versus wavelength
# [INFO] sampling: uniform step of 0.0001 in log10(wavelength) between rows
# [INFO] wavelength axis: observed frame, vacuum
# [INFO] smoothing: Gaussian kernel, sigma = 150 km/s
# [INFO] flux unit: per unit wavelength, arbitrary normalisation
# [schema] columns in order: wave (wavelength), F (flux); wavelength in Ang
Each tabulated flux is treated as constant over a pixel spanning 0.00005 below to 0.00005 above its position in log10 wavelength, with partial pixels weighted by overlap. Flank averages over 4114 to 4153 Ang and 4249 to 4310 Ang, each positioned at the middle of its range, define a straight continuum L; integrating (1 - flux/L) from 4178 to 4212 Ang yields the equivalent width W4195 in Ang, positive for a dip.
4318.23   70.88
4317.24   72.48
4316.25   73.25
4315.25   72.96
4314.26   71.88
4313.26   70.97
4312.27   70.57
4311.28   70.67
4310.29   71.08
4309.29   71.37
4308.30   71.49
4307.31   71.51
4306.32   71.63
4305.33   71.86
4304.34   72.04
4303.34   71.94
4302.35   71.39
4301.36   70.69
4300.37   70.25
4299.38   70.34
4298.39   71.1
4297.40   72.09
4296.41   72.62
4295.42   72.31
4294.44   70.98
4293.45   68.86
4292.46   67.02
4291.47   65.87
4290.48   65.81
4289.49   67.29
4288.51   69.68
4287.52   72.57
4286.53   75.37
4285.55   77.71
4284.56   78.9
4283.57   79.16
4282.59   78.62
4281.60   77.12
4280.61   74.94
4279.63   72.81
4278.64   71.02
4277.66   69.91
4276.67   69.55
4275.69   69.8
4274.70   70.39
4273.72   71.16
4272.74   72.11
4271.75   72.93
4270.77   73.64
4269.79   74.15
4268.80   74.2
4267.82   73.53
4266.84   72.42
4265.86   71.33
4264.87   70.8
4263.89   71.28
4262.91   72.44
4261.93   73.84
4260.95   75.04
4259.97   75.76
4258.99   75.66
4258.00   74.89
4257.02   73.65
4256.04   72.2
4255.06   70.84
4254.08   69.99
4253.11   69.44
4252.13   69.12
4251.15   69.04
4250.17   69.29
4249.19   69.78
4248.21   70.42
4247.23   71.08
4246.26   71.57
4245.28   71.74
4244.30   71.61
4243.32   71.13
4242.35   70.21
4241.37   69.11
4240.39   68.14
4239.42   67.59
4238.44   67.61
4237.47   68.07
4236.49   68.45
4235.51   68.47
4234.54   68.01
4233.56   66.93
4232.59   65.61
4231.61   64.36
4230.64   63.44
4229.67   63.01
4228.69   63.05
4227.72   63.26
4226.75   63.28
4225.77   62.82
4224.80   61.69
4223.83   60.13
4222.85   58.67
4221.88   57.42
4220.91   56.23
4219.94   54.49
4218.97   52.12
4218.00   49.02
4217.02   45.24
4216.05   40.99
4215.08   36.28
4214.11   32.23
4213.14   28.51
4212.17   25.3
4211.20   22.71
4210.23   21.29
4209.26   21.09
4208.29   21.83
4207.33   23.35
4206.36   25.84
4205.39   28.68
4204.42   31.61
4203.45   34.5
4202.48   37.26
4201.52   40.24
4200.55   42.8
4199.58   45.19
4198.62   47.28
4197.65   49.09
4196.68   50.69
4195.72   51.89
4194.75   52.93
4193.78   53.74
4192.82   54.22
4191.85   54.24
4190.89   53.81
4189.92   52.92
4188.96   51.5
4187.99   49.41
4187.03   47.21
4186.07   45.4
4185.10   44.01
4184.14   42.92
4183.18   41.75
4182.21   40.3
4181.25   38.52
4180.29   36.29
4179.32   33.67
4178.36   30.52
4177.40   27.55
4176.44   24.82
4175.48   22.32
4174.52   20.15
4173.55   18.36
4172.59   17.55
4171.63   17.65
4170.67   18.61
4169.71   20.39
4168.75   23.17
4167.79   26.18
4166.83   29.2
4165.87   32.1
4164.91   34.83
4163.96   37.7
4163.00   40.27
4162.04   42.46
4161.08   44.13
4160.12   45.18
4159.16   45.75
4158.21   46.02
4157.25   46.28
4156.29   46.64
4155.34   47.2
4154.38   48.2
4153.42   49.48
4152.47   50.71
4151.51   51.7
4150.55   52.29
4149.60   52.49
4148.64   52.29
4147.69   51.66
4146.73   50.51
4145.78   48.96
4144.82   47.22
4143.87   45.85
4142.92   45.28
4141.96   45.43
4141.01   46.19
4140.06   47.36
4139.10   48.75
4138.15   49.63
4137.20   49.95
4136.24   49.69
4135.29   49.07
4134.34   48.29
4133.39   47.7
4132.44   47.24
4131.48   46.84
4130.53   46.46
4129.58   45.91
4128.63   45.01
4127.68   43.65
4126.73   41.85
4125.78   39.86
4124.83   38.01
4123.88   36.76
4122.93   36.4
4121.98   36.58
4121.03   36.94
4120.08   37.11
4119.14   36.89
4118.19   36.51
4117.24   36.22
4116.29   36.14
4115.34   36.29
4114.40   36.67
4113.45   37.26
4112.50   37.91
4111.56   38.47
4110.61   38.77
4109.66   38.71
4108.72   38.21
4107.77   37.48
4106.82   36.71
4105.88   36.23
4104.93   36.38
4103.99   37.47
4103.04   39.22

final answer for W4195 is 9.4 Ang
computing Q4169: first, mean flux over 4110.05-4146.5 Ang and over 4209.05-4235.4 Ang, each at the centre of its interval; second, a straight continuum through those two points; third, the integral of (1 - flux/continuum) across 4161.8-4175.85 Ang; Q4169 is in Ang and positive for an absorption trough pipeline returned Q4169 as 6.0 Ang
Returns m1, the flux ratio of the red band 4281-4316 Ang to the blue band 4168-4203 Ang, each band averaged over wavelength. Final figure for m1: 1.9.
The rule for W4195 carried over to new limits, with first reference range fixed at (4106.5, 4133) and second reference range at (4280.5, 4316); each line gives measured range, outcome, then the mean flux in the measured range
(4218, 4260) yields -3.8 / 66.7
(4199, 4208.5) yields 3.7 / 33.6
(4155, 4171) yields 3.4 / 36.9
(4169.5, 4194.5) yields 6.8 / 37.2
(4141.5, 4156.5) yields -1.5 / 49.2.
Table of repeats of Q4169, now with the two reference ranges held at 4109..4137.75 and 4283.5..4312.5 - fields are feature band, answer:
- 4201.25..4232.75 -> 7.2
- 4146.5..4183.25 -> 8.2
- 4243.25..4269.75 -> -3.2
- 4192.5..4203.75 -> 1.5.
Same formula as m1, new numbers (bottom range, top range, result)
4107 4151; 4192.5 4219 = 0.87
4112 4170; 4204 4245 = 1.22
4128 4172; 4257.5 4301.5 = 1.66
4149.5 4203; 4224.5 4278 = 1.73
